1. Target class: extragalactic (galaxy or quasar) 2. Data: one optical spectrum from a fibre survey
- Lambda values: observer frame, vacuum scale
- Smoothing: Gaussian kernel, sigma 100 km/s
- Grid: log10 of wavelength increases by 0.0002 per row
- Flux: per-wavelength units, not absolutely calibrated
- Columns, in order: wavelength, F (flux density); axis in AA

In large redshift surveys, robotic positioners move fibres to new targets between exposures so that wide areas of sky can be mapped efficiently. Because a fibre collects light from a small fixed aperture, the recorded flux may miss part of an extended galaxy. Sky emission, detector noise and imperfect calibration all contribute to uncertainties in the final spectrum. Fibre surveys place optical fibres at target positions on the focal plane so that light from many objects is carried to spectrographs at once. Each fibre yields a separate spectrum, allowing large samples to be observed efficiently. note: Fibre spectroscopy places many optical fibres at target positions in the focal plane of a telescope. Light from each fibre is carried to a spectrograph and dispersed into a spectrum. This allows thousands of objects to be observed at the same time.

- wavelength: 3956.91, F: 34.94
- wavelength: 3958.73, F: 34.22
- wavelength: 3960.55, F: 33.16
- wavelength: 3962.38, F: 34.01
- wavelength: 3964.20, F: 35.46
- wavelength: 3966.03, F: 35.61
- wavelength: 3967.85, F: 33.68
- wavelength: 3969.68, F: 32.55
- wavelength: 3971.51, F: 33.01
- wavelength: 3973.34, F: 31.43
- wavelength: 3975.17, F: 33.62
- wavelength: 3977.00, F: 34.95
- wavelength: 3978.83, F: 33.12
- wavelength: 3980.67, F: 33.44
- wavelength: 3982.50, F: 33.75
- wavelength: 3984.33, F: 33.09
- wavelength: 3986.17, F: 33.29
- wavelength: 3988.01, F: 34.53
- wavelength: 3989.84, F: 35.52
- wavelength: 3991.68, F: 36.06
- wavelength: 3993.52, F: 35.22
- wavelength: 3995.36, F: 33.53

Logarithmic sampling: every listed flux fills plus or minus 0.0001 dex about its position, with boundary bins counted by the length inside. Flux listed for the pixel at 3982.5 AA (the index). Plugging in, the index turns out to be 33.75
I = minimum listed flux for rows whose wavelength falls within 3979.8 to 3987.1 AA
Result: 33.09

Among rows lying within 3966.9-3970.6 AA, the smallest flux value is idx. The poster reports 32.55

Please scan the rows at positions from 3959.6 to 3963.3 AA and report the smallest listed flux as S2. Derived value 33.16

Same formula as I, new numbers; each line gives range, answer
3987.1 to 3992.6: 34.53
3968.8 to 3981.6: 31.43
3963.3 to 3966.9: 35.46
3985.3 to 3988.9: 33.29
